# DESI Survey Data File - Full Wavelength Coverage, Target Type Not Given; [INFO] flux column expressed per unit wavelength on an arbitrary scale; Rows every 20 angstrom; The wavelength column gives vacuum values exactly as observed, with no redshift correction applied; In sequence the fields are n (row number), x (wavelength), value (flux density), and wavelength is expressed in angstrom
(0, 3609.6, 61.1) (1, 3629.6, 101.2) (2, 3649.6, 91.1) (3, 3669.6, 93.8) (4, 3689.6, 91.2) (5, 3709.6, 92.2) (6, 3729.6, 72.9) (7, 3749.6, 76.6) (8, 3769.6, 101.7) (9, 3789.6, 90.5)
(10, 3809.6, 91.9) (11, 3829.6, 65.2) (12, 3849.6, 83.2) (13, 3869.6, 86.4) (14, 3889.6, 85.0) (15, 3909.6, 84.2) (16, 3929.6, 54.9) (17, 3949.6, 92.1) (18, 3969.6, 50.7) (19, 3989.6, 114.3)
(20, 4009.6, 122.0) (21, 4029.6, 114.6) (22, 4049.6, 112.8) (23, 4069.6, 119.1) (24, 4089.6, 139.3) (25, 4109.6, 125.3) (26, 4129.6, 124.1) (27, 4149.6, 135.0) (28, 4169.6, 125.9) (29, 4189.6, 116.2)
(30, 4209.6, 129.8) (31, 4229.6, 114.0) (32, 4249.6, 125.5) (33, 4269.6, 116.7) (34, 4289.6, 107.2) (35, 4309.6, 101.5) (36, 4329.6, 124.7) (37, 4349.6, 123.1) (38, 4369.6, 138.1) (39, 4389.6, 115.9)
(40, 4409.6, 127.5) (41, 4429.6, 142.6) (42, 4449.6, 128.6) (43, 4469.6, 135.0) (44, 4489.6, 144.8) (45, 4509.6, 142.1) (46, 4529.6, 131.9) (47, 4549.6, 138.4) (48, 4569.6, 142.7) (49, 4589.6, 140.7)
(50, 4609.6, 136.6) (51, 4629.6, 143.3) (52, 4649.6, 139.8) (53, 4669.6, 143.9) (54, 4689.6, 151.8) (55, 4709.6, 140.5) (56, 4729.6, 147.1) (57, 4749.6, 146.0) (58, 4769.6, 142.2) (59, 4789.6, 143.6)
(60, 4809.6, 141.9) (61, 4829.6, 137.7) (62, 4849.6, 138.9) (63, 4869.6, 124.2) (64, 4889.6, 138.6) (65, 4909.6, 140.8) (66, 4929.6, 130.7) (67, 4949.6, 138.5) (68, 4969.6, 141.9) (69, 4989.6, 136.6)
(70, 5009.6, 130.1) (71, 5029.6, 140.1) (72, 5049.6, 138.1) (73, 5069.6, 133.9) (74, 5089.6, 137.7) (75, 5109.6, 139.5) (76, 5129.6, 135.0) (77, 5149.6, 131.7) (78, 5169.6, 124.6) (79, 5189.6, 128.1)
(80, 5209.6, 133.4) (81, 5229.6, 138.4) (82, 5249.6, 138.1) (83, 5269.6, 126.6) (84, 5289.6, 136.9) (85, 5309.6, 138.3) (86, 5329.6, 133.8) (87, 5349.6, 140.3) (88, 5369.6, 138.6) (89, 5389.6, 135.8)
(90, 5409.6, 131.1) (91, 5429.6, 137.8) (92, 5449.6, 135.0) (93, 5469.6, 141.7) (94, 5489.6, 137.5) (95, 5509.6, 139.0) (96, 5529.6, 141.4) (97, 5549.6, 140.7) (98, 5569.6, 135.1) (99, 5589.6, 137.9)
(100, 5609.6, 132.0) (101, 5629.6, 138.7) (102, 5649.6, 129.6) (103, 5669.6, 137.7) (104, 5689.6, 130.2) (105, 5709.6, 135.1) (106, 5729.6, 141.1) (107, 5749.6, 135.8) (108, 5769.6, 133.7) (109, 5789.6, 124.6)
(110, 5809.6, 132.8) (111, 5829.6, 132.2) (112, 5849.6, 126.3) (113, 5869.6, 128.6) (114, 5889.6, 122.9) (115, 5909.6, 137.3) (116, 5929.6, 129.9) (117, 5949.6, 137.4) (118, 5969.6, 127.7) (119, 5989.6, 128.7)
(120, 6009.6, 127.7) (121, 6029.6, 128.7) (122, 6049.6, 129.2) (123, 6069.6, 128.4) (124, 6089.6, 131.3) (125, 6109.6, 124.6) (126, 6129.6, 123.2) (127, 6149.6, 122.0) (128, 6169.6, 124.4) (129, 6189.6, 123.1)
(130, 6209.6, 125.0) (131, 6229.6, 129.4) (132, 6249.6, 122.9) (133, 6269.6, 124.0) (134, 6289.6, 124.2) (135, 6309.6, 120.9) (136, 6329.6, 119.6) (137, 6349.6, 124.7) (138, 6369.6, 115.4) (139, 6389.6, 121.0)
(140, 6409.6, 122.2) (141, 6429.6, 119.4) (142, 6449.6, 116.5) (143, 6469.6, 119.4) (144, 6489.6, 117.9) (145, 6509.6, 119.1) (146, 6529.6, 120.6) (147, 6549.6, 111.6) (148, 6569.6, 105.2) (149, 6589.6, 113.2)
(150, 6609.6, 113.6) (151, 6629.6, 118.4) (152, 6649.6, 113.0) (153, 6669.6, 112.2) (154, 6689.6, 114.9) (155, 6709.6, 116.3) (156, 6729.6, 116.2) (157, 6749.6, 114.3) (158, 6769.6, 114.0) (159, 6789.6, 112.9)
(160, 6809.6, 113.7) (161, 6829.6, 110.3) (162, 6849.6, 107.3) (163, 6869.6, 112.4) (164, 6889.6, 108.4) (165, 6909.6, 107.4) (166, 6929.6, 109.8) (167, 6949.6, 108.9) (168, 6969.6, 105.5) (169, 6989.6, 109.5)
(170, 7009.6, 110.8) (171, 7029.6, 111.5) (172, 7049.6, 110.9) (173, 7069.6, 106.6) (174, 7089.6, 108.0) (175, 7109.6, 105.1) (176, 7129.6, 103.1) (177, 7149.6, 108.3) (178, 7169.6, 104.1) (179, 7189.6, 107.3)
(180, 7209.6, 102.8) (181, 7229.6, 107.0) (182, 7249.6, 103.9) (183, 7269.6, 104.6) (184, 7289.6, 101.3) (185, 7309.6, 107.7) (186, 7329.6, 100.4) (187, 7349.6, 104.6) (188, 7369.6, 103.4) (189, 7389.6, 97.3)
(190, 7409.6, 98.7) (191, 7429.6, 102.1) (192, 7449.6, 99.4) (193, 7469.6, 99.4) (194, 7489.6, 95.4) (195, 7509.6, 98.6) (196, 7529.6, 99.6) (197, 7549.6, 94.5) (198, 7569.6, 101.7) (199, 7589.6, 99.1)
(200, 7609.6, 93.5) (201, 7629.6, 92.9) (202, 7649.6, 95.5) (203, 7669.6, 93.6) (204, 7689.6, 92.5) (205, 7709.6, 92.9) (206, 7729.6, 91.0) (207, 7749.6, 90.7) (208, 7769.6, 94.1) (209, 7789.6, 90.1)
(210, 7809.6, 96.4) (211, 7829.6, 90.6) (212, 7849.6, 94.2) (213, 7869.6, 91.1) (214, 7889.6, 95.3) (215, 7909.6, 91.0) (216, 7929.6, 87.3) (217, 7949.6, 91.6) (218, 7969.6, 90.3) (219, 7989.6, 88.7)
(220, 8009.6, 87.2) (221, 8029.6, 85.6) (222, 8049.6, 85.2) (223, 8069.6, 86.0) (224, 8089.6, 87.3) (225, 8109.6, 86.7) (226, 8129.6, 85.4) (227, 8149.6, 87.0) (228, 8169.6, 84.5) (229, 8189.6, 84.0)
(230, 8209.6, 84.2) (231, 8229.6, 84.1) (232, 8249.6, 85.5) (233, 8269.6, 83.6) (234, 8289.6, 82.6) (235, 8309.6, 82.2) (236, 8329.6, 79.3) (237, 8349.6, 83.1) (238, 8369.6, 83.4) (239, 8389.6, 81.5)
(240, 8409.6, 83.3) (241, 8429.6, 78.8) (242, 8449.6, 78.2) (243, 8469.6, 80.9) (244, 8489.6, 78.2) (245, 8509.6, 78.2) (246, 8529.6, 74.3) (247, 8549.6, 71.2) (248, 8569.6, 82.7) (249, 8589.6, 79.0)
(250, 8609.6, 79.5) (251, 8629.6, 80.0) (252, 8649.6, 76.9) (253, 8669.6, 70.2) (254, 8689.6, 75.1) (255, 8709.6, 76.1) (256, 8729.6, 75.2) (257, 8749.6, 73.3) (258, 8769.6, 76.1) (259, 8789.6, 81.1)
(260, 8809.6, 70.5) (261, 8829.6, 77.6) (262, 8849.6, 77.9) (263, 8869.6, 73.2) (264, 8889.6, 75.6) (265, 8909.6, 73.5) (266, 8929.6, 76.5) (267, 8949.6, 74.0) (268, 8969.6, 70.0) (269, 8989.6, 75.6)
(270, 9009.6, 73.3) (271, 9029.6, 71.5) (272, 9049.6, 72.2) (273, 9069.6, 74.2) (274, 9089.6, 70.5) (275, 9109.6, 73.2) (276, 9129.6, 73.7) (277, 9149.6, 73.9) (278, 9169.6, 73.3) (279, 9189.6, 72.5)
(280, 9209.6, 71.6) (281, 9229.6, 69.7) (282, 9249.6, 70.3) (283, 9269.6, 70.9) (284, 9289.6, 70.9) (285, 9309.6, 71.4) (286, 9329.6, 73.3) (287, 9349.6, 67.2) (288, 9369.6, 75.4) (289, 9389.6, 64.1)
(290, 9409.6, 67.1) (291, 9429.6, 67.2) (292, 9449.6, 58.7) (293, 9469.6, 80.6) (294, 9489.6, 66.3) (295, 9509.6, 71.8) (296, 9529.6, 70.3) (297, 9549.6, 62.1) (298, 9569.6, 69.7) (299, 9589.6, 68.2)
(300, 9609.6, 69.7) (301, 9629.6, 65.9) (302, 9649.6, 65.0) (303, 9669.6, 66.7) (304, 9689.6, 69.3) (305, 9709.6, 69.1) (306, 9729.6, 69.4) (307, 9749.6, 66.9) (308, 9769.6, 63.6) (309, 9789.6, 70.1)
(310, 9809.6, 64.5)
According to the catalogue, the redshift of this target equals 0.00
